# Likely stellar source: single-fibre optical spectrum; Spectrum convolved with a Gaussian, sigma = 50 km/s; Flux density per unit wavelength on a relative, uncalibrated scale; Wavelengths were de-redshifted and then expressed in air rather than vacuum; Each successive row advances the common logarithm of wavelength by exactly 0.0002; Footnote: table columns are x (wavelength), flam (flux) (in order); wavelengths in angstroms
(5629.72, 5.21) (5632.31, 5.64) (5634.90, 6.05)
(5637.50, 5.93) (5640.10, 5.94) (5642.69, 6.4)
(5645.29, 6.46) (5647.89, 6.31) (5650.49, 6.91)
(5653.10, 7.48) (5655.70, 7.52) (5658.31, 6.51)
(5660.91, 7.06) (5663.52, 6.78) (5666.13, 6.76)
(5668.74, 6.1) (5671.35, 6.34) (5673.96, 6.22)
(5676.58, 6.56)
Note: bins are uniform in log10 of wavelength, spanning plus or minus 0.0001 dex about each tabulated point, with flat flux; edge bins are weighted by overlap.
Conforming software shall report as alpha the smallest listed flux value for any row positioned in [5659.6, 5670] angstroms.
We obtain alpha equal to 6.1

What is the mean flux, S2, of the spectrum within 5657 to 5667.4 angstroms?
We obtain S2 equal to 6.78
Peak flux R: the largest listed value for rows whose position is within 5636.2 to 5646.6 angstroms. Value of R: 6.46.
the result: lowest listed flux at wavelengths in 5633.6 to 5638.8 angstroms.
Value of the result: 5.93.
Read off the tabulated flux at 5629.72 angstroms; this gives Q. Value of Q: 5.21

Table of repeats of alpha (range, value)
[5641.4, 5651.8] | 6.31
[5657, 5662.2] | 6.51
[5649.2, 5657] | 6.91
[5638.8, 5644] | 5.94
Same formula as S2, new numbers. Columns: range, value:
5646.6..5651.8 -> 6.6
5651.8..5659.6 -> 7.17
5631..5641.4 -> 5.89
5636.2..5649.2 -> 6.21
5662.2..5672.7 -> 6.49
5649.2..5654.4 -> 7.19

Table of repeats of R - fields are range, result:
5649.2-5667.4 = 7.52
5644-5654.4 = 7.48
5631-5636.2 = 6.05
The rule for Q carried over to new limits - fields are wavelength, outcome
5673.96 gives 6.22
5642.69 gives 6.4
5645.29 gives 6.46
